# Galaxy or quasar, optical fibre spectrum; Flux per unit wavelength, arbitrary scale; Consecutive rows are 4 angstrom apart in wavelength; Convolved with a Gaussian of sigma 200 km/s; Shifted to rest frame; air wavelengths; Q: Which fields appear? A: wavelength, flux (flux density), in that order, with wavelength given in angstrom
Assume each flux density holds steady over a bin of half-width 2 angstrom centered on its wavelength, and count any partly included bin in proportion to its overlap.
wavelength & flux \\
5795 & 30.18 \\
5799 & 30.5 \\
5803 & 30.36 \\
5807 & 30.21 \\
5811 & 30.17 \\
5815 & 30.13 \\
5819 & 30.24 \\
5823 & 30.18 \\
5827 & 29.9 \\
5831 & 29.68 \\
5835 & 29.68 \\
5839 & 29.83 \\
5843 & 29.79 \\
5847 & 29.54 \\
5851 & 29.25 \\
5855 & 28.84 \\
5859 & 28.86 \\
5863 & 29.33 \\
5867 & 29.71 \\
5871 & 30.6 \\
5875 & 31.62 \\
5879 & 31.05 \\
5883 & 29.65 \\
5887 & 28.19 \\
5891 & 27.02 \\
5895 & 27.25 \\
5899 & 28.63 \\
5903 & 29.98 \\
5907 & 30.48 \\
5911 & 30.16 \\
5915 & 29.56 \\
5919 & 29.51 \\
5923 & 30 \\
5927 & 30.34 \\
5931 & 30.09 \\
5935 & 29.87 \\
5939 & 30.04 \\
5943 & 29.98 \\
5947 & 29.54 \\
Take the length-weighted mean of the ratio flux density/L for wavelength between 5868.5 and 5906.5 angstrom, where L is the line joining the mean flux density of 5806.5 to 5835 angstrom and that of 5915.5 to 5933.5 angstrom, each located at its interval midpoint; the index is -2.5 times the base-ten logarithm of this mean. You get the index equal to 0.02 mag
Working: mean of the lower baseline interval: 30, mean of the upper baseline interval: 29.9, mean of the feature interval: 29.4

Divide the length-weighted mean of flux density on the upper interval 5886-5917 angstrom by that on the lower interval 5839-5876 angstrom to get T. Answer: 0.97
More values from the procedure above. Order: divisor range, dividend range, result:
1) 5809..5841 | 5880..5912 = 0.97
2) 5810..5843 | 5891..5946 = 0.99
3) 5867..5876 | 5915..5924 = 0.97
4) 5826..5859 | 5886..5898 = 0.93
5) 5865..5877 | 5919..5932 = 0.98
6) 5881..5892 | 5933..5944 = 1.05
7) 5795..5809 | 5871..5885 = 1.01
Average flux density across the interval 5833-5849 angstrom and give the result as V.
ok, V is 29.7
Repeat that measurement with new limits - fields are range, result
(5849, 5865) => 29.1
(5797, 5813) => 30.3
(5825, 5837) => 29.8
